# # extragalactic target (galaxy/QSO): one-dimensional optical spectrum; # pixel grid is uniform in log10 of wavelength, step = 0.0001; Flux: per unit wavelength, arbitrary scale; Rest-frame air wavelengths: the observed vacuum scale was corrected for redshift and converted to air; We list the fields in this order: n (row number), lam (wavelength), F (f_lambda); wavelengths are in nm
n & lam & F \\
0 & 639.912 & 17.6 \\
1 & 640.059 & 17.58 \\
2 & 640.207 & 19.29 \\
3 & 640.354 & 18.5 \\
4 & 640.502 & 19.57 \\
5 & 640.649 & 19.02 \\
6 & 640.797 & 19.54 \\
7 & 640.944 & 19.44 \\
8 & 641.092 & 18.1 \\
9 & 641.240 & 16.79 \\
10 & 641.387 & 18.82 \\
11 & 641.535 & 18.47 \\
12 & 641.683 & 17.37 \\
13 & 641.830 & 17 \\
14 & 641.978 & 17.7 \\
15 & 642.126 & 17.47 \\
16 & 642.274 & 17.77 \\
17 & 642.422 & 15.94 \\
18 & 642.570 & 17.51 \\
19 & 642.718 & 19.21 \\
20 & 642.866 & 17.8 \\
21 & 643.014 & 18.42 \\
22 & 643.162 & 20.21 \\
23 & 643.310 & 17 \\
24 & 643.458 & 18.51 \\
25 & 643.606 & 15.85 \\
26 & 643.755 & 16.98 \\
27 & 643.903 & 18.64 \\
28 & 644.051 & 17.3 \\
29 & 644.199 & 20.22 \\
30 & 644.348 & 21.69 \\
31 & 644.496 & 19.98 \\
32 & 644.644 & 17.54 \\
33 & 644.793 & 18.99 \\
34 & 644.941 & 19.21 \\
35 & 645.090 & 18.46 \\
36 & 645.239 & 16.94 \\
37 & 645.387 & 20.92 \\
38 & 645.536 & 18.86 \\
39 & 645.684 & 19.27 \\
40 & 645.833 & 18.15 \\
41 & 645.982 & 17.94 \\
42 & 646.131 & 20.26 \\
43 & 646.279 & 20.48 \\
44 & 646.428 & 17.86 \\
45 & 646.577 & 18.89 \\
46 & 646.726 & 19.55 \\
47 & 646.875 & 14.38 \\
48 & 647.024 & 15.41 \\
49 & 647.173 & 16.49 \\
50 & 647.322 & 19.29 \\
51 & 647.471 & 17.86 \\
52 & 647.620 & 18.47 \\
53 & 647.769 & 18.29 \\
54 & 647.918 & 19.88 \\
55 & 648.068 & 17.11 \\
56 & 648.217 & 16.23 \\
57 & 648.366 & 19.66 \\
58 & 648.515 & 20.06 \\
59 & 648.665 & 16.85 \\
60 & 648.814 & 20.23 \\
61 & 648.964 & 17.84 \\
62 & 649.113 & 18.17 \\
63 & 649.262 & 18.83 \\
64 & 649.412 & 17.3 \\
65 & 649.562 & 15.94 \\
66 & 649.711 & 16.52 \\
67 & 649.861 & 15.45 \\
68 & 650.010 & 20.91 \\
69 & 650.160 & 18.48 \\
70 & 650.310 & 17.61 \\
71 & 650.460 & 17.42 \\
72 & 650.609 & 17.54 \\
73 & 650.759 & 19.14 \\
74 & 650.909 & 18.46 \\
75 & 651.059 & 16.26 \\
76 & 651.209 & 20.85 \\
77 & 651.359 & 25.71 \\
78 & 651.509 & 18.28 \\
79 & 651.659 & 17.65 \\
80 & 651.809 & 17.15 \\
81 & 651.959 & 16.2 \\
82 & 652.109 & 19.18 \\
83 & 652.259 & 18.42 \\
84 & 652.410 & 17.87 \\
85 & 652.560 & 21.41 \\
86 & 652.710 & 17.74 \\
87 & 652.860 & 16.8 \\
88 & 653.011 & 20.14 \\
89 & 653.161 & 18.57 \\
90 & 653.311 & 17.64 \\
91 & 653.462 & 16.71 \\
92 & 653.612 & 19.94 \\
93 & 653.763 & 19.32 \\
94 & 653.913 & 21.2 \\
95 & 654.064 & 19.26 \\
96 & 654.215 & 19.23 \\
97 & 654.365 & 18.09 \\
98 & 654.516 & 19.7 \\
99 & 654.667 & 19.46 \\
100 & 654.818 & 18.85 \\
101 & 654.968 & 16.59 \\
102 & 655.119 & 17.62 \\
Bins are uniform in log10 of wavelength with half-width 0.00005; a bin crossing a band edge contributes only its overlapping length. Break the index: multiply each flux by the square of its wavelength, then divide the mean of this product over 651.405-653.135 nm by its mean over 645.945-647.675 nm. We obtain 1.0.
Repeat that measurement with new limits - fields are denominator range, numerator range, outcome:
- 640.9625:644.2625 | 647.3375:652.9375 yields 1.05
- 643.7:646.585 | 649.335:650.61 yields 0.94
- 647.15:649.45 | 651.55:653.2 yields 1.01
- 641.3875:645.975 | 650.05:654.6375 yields 1.05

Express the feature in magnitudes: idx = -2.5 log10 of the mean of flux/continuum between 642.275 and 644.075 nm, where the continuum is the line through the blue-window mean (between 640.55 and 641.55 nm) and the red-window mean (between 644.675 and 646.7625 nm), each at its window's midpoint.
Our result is 0.06 mag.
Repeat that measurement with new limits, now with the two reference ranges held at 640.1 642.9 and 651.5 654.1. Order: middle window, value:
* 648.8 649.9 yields 0.06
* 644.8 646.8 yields -0.04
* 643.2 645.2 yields -0.01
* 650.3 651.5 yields -0.04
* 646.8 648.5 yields 0.04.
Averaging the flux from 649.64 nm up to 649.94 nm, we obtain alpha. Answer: 16.1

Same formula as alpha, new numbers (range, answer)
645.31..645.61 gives 19.9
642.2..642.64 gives 17.1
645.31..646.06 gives 19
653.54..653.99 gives 20.1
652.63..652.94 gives 17.4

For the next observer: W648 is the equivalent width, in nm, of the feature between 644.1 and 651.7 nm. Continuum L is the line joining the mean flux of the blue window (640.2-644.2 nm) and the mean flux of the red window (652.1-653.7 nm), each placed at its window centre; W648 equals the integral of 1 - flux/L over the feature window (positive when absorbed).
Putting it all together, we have -0.07 nm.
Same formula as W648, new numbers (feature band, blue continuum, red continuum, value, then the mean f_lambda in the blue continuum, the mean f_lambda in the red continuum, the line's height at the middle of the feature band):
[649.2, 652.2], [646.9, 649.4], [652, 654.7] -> 0.04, 18.1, 18.9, 18.5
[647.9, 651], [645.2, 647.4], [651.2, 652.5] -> 0.11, 18.3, 19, 18.7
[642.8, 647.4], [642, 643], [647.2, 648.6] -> -0.10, 17.7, 18.5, 18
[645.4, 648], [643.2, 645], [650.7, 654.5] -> 0.04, 18.5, 18.9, 18.6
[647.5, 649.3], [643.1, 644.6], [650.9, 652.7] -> 0.03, 18.6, 18.9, 18.8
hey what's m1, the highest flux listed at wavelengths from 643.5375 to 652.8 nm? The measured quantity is 25.71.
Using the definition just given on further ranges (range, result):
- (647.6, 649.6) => 20.23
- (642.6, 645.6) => 21.69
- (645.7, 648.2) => 20.48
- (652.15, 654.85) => 21.41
